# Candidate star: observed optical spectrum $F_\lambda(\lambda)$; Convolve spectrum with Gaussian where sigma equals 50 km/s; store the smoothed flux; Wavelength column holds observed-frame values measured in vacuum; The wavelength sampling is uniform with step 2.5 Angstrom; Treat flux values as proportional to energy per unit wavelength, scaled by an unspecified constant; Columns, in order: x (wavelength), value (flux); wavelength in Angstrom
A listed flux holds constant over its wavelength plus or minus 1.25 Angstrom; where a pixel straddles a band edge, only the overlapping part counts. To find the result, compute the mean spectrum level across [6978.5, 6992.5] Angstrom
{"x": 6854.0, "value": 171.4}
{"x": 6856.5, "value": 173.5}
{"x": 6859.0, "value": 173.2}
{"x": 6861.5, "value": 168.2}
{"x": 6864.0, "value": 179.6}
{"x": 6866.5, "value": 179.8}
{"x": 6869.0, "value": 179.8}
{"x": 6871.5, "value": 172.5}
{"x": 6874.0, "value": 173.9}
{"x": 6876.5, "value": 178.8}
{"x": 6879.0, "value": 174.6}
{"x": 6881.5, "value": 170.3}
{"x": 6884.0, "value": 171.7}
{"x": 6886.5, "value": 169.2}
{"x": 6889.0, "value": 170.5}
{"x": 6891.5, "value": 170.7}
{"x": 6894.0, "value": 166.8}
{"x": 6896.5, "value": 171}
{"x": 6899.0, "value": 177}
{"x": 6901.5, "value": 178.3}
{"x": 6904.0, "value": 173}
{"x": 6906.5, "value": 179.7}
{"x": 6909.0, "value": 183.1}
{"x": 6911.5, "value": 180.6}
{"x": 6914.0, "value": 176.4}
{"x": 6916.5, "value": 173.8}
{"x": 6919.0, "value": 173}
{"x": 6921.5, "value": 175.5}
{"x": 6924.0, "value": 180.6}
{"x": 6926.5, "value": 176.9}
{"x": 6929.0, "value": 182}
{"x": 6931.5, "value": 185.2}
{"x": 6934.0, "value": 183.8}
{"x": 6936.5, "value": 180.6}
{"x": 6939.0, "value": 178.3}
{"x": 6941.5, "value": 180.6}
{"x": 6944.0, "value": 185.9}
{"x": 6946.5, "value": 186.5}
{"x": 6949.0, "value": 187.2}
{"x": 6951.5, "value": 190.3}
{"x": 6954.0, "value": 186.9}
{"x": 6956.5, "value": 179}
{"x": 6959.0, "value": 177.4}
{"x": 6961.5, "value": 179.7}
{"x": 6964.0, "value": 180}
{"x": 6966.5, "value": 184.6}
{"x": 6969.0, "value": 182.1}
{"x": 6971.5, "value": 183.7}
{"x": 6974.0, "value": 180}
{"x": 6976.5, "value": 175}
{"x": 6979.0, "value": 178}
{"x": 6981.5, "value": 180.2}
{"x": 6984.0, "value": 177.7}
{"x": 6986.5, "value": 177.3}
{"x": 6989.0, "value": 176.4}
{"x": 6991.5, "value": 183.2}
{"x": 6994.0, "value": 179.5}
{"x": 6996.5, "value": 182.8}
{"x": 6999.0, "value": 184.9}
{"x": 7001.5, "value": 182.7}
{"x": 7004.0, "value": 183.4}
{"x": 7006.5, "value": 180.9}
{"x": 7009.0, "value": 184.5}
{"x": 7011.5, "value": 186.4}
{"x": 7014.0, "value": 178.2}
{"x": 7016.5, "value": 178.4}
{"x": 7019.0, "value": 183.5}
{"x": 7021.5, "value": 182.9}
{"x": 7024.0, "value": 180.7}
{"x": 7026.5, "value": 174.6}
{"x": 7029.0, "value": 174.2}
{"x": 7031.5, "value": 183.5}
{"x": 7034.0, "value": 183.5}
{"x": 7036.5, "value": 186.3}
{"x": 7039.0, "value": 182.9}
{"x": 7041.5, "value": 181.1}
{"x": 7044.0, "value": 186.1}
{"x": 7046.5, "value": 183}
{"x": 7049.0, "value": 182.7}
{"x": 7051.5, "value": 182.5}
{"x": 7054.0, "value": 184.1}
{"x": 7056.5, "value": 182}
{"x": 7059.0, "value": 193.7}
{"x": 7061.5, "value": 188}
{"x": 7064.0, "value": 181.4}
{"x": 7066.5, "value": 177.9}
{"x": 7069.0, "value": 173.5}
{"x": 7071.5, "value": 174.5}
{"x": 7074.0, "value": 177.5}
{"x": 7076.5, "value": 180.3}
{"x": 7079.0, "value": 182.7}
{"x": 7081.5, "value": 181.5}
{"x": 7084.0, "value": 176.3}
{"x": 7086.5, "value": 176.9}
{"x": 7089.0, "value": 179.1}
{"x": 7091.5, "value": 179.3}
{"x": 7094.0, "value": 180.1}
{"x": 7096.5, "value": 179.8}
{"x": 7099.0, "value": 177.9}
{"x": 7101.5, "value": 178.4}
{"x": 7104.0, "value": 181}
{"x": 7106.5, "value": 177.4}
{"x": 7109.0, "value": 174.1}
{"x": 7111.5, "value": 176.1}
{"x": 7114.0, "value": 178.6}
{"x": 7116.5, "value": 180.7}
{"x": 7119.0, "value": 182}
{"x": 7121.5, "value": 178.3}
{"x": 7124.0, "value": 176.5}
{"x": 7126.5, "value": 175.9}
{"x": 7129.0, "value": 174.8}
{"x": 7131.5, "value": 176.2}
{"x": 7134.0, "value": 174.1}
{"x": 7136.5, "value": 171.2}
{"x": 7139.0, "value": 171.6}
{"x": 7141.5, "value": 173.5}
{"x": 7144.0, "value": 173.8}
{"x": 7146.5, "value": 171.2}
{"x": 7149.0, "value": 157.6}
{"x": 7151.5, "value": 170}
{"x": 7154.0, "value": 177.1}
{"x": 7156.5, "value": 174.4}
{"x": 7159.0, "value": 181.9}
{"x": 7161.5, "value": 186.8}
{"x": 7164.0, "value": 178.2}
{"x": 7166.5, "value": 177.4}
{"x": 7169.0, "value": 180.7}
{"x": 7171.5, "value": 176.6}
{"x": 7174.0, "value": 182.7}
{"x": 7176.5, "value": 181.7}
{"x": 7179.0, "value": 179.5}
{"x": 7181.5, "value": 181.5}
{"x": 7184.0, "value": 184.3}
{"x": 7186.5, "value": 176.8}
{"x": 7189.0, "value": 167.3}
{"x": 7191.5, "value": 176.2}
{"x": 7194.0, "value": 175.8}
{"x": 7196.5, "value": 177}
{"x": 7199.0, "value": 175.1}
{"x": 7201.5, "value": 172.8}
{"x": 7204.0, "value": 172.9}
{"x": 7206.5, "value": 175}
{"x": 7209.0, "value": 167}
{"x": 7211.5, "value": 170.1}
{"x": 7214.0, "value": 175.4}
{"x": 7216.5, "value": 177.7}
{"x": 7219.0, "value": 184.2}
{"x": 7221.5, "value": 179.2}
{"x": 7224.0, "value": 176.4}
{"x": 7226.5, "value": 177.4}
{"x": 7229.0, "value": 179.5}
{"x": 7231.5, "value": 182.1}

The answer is 179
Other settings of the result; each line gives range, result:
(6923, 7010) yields 182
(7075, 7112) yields 179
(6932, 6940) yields 181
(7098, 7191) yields 177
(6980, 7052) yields 181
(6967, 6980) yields 180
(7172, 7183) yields 181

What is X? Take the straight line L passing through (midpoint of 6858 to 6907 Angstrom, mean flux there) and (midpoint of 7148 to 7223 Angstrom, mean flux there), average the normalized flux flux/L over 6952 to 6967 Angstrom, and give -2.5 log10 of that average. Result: -0.04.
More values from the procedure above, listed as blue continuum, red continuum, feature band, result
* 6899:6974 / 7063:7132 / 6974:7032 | 0.00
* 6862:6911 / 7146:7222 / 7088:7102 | -0.02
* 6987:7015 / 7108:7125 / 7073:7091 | 0.00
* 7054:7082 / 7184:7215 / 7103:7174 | 0.01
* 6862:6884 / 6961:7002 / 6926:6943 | -0.02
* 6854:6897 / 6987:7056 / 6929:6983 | -0.02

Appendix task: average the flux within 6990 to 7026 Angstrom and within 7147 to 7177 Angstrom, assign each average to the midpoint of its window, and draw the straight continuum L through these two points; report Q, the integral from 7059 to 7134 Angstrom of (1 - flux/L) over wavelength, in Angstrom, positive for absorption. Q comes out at 0.2 Angstrom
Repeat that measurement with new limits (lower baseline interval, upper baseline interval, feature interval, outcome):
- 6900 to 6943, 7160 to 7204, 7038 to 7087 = -0.8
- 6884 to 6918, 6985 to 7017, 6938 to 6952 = -0.6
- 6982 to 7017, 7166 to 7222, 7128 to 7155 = 0.9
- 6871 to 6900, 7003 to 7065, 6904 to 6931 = -0.6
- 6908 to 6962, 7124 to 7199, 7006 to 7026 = -0.3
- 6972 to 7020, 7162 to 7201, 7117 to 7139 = 0.4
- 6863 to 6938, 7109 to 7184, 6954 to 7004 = -1.2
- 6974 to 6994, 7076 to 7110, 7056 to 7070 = -0.3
